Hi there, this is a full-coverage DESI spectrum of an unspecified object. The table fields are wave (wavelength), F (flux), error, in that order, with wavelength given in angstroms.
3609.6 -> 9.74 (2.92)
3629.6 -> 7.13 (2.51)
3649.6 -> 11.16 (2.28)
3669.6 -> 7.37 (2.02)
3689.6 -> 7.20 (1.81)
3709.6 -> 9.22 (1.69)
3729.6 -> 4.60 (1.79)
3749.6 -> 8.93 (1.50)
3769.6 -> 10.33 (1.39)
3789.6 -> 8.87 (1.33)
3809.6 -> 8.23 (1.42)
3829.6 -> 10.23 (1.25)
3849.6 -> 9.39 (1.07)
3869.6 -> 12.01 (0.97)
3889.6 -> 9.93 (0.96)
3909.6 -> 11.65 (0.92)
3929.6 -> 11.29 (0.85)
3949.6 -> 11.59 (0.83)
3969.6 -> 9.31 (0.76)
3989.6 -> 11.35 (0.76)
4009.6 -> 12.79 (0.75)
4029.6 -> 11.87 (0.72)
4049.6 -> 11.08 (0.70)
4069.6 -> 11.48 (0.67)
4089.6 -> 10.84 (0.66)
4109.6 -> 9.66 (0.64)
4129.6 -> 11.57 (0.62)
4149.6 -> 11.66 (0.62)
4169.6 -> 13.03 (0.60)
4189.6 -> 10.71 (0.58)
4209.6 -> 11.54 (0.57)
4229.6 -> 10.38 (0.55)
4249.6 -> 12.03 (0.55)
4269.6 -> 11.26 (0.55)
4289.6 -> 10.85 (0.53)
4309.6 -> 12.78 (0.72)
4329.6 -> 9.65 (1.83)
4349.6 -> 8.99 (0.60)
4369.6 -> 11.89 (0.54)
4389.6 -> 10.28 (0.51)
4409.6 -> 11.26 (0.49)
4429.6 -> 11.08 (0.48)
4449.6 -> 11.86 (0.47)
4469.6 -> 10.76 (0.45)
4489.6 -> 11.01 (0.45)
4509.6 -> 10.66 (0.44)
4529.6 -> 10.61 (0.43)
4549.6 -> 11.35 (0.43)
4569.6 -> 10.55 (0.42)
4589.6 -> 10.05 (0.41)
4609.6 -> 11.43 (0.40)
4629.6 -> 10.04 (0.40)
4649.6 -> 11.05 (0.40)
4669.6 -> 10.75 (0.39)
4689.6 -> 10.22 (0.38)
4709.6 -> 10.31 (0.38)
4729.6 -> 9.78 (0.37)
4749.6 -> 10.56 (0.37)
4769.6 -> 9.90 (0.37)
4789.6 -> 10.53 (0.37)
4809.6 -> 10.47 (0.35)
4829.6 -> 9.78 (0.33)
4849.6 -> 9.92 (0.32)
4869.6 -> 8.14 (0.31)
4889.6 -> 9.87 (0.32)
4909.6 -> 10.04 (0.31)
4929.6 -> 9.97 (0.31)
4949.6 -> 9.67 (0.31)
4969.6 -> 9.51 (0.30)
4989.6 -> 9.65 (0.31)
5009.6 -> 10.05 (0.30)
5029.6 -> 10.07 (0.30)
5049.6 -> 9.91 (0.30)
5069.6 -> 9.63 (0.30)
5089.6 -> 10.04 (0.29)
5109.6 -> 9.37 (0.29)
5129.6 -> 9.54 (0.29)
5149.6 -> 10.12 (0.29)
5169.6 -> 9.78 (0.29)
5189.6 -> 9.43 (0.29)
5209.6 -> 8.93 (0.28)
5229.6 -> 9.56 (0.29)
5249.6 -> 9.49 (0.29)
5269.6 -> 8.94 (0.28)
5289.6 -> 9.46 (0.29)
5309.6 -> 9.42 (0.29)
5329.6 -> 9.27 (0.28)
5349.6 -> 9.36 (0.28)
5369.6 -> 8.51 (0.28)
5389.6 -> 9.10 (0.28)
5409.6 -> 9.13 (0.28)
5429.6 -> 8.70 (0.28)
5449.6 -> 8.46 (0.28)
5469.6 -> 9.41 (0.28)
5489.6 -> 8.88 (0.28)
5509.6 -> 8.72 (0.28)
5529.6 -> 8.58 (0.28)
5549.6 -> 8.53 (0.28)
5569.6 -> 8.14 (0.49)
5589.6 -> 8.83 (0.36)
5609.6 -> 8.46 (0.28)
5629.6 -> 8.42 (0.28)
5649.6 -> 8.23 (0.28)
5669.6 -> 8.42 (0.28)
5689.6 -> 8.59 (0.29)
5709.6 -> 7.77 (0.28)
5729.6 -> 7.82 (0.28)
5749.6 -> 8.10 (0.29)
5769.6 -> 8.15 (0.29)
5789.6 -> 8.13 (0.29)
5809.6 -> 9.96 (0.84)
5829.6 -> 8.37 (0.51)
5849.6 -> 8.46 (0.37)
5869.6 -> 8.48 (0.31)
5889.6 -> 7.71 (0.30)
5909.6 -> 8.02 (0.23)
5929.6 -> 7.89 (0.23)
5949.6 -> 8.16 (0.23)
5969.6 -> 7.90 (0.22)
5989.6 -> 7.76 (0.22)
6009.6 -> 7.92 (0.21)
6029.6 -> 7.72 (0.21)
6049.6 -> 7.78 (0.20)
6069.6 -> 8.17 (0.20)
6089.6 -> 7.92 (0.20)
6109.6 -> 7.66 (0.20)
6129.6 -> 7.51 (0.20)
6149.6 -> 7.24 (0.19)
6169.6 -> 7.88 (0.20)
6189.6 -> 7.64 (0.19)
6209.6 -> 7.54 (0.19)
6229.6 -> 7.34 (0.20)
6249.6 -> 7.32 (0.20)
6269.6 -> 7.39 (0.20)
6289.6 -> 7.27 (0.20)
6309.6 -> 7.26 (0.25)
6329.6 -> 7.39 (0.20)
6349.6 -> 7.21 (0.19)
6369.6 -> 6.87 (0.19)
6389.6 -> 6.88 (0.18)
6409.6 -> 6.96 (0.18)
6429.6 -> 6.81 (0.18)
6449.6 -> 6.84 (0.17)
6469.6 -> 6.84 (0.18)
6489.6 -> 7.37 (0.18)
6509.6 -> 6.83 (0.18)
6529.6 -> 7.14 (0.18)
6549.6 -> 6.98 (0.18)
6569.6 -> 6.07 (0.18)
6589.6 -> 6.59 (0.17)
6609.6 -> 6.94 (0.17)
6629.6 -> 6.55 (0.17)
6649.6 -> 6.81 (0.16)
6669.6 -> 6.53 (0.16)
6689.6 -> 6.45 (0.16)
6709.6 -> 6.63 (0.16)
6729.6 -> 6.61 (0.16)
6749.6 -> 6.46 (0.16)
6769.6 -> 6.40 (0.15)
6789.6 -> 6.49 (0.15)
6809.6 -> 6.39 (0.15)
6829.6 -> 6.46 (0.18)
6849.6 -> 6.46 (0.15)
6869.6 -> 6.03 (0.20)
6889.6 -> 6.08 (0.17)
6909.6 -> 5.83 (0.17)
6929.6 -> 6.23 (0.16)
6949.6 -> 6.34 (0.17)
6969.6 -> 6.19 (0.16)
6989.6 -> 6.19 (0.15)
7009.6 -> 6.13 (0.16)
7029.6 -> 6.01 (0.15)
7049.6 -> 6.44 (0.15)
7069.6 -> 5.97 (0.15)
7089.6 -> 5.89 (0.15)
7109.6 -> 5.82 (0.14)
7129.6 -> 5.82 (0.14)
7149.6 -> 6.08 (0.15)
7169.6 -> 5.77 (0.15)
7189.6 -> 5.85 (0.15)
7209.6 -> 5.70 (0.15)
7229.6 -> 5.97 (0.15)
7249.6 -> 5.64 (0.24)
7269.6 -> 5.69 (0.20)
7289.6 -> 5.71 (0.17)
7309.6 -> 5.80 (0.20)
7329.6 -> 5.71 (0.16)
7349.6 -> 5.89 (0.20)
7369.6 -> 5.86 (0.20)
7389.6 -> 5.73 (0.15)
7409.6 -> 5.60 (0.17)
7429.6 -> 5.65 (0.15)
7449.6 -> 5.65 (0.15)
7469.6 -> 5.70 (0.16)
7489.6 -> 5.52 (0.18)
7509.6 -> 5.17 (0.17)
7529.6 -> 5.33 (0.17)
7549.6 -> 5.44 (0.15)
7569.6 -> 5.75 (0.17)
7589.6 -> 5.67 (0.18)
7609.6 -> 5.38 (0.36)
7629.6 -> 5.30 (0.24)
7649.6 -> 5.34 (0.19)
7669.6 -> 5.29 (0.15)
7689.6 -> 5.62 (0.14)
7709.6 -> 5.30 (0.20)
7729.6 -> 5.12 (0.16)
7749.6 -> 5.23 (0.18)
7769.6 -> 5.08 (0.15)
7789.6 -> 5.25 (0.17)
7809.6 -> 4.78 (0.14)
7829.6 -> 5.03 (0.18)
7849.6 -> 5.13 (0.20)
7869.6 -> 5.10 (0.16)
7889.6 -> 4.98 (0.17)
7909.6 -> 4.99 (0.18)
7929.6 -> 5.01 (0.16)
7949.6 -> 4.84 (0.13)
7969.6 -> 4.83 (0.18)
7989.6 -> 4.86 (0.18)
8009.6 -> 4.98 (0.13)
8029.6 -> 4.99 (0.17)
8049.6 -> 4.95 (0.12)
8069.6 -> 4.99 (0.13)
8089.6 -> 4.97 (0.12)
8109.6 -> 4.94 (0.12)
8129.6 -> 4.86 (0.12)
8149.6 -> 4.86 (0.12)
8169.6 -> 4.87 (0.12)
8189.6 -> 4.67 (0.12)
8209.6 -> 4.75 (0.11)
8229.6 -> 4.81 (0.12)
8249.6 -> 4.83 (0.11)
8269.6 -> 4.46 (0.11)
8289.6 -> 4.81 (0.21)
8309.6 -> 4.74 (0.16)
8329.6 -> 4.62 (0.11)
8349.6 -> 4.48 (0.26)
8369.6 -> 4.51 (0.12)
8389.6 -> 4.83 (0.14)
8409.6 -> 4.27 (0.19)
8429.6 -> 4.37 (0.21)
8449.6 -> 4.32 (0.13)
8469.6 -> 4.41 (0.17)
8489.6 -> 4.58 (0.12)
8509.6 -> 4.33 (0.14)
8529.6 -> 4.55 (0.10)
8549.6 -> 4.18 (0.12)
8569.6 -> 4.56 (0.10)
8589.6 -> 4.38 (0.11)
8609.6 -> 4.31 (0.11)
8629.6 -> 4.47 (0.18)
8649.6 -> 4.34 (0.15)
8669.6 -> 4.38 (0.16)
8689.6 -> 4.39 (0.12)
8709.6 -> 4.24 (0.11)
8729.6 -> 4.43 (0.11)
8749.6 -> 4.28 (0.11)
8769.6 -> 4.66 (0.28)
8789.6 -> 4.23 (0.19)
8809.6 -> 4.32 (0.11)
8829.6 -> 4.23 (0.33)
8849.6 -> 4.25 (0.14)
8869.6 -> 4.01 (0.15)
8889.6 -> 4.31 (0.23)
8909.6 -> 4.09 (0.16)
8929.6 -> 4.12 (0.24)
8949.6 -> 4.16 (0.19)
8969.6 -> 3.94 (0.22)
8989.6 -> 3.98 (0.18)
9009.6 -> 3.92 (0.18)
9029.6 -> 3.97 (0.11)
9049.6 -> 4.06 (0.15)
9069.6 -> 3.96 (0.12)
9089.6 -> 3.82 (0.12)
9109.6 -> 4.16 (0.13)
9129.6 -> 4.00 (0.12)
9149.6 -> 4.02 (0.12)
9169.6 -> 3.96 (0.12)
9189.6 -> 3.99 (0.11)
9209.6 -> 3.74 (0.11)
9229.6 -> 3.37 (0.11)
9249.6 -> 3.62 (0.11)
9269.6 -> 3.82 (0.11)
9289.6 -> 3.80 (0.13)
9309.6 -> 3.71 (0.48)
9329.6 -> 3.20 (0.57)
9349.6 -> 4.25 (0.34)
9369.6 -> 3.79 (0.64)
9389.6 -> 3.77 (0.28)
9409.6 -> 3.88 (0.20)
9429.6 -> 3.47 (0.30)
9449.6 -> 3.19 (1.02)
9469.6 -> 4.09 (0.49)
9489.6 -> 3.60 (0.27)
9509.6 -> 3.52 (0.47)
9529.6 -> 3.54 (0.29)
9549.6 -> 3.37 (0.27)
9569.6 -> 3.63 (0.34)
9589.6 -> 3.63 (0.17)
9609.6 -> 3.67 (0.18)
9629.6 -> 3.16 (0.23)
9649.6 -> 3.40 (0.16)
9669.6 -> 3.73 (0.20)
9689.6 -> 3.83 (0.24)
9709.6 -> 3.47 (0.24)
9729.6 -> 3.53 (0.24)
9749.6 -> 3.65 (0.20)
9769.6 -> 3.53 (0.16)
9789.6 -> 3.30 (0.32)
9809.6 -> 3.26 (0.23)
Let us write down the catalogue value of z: 0.000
